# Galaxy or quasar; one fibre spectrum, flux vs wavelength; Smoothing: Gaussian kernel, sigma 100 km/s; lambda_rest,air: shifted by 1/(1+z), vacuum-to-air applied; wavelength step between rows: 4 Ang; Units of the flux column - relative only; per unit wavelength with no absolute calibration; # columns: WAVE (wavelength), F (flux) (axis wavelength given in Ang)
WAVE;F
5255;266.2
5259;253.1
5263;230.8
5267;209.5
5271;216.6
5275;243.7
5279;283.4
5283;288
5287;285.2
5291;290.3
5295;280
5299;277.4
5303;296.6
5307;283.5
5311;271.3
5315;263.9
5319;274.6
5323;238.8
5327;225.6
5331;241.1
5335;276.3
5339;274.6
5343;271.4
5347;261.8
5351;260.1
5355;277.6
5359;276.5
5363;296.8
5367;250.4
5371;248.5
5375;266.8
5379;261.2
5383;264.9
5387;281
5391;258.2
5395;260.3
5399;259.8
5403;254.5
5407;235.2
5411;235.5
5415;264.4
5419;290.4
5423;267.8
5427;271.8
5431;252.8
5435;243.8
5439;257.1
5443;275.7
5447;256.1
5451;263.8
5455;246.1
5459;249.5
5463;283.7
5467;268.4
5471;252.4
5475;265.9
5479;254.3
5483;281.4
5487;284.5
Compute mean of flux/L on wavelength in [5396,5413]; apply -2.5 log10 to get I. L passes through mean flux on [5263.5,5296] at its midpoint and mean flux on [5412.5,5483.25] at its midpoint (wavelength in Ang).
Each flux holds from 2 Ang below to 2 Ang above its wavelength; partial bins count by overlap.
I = 0.06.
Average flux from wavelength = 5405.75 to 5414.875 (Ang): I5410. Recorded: 241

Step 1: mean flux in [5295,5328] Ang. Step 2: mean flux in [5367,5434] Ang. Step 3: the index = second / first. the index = 1.0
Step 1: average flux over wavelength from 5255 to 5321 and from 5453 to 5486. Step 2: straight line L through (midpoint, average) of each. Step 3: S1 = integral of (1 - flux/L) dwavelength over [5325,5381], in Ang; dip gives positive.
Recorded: 0.3 Ang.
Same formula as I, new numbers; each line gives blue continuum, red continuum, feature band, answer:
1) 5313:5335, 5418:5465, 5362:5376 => -0.03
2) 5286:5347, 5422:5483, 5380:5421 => 0.02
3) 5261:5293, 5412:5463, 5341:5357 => -0.04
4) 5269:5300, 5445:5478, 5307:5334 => 0.05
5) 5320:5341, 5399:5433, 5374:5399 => -0.03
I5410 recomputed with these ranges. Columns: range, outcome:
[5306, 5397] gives 264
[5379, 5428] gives 262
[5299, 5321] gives 278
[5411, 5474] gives 262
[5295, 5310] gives 284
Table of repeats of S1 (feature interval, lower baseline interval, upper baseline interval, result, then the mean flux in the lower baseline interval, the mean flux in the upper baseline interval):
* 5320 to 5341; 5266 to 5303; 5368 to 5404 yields 0.96 Ang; 267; 262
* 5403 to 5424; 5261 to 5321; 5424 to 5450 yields 0.26 Ang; 266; 260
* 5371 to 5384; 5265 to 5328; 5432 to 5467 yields 0.02 Ang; 265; 260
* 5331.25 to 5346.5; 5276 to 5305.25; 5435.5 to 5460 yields 0.39 Ang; 284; 258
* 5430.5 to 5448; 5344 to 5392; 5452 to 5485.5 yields 0.45 Ang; 267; 263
